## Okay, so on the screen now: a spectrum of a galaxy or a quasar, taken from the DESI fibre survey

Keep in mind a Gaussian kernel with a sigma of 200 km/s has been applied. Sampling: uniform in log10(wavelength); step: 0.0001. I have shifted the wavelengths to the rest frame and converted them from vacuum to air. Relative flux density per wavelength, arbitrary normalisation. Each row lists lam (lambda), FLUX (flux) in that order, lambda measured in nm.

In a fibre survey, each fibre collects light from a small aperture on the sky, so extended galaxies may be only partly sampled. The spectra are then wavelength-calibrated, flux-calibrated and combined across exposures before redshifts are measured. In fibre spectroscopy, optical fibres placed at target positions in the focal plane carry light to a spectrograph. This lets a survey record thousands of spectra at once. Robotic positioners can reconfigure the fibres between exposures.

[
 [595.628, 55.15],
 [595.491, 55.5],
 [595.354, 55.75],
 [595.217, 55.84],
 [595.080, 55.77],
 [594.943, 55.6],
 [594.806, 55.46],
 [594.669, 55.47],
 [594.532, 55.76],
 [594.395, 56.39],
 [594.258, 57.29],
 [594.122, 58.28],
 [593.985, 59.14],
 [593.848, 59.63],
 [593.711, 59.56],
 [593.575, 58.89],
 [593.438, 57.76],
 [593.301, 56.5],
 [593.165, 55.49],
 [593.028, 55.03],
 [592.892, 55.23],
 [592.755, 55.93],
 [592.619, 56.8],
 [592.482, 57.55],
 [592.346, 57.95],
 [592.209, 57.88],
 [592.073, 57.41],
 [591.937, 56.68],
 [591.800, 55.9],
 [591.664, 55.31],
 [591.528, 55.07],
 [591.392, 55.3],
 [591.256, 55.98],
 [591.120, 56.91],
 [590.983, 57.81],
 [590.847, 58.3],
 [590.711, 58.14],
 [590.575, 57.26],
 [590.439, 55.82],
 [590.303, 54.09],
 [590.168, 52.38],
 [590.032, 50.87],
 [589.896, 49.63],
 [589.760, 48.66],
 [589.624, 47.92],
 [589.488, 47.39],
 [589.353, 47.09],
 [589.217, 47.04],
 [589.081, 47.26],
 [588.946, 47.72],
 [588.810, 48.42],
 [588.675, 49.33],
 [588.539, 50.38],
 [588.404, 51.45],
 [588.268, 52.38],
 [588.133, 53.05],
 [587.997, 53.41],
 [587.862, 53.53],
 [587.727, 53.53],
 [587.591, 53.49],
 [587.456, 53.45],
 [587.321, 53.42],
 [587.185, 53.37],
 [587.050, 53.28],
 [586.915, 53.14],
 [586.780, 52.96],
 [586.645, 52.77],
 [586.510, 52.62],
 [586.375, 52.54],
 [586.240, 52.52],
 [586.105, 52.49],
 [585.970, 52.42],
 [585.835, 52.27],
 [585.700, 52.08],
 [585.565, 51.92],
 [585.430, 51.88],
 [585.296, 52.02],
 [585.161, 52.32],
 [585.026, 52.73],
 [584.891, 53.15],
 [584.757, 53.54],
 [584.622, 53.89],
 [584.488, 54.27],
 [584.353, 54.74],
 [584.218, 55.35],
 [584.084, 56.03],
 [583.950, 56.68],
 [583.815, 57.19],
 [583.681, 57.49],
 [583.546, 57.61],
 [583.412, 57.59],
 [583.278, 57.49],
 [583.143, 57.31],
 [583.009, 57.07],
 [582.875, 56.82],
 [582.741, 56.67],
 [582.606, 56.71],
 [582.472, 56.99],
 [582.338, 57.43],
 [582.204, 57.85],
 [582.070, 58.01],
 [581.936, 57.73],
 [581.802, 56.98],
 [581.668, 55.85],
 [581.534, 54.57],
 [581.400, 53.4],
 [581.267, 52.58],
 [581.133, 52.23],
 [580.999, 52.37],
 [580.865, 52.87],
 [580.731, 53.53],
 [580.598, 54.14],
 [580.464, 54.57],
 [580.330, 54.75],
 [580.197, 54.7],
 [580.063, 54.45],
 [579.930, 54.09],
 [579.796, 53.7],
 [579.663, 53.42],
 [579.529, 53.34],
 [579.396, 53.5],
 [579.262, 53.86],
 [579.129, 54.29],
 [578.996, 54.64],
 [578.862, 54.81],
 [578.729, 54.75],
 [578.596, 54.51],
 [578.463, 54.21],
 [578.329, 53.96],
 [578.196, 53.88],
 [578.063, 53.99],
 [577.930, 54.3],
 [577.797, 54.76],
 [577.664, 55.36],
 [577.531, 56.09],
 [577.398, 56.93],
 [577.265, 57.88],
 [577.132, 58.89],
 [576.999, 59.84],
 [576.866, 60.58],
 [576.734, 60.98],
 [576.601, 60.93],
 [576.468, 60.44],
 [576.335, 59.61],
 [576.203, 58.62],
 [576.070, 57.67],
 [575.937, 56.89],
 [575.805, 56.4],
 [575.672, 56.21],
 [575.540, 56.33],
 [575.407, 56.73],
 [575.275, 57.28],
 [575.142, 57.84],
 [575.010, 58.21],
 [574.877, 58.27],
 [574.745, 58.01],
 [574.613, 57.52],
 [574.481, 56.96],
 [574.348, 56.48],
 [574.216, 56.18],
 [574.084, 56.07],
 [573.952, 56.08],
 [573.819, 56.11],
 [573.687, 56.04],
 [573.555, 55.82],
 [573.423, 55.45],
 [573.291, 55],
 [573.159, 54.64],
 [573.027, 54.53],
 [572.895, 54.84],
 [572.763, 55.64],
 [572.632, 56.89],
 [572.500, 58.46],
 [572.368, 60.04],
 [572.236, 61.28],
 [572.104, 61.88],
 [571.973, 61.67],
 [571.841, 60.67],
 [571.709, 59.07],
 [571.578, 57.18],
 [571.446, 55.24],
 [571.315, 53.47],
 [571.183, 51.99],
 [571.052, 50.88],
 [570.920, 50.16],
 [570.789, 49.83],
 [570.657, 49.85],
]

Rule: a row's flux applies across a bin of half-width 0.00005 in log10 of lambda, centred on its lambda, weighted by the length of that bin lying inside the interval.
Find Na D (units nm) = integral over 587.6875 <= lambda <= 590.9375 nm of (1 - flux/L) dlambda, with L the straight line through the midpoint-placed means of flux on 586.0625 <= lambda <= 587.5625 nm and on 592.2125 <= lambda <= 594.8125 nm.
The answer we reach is 0.18 nm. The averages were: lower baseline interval 53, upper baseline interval 57.1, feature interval 51.5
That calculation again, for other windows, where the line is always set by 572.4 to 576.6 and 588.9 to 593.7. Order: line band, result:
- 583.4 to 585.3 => 0.02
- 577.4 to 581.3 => 0.14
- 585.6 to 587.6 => 0.08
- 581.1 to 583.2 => -0.02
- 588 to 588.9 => 0.06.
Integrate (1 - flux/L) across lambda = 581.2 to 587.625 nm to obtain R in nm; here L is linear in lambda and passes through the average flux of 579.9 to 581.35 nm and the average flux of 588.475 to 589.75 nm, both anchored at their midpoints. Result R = -0.44 nm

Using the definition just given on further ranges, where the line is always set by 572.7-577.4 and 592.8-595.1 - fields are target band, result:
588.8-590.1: 0.20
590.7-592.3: 0.01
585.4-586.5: 0.09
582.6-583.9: 0.00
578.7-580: 0.07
